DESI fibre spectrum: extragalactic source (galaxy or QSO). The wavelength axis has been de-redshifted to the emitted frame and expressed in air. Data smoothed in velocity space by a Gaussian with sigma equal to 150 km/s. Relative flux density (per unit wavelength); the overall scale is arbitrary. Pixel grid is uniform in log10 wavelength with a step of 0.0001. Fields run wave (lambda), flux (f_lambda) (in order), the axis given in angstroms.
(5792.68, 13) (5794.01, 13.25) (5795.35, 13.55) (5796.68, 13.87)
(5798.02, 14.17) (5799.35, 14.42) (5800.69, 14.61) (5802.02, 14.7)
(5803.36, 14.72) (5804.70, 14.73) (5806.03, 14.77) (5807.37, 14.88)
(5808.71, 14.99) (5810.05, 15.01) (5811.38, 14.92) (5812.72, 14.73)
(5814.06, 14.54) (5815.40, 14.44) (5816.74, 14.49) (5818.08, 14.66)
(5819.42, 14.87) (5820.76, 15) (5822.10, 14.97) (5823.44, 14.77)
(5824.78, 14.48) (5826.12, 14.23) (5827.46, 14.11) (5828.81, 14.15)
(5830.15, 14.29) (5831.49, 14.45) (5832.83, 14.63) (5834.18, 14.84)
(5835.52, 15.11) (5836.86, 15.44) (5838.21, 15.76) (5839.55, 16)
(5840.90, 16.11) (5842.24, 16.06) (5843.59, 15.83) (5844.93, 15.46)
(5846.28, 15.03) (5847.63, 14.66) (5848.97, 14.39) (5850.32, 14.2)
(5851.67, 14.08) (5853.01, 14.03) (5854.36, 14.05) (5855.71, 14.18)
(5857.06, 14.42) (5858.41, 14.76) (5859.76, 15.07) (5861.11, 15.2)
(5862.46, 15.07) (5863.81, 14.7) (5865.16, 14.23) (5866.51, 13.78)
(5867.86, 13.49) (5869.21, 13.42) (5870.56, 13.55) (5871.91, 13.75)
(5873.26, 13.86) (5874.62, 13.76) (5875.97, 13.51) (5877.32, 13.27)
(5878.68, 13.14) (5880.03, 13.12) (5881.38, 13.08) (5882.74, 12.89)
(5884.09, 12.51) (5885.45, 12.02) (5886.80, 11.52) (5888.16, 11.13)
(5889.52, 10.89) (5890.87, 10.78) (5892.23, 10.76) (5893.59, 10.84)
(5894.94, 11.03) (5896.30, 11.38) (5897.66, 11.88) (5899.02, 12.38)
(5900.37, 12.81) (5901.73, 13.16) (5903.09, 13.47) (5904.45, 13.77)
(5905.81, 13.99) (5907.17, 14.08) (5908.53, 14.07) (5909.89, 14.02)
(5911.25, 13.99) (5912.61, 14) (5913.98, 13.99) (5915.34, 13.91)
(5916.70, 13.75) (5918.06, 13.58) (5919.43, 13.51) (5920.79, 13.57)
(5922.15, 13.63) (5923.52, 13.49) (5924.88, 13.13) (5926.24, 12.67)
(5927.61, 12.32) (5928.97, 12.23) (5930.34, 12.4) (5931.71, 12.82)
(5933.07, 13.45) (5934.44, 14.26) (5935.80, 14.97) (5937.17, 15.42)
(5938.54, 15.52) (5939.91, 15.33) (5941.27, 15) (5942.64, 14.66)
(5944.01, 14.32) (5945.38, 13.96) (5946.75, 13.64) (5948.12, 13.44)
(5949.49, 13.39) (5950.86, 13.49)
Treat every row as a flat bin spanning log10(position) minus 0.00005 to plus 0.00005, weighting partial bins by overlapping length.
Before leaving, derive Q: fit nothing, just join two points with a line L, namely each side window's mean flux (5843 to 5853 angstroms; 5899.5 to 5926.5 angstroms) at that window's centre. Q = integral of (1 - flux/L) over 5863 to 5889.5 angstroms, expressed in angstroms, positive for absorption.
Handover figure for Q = 2.1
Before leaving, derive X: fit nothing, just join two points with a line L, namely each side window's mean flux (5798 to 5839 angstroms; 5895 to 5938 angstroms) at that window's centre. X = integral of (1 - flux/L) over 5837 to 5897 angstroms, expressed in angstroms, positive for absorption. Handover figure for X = 1.8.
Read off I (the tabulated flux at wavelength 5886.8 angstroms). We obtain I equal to 11.52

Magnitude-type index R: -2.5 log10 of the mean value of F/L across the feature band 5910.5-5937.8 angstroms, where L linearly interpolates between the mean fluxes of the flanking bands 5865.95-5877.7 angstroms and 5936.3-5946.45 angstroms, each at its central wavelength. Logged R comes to 0.08 mag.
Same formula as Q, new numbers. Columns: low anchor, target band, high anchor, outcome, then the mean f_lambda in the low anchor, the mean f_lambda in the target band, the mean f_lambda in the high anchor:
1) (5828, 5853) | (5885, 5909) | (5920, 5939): 3.17 angstroms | 15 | 12.2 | 13.5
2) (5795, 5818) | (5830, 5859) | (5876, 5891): -3.11 angstroms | 14.6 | 14.9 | 12.3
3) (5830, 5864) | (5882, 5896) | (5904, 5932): 2.62 angstroms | 14.9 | 11.4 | 13.5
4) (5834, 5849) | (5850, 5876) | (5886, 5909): 0.07 angstroms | 15.5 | 14.2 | 12.2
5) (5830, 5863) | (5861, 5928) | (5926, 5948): 6.07 angstroms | 14.9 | 13.1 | 13.9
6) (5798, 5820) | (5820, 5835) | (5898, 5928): -0.06 angstroms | 14.7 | 14.5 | 13.5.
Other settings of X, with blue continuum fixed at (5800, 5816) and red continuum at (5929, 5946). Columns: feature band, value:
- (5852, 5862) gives 0.0 angstroms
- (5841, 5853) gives -0.3 angstroms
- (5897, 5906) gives 0.9 angstroms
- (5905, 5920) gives 0.5 angstroms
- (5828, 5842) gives -0.4 angstroms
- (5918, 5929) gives 0.9 angstroms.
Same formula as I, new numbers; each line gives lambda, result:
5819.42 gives 14.87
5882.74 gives 12.89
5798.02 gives 14.17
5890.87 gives 10.78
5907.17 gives 14.08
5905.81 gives 13.99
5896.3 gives 11.38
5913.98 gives 13.99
